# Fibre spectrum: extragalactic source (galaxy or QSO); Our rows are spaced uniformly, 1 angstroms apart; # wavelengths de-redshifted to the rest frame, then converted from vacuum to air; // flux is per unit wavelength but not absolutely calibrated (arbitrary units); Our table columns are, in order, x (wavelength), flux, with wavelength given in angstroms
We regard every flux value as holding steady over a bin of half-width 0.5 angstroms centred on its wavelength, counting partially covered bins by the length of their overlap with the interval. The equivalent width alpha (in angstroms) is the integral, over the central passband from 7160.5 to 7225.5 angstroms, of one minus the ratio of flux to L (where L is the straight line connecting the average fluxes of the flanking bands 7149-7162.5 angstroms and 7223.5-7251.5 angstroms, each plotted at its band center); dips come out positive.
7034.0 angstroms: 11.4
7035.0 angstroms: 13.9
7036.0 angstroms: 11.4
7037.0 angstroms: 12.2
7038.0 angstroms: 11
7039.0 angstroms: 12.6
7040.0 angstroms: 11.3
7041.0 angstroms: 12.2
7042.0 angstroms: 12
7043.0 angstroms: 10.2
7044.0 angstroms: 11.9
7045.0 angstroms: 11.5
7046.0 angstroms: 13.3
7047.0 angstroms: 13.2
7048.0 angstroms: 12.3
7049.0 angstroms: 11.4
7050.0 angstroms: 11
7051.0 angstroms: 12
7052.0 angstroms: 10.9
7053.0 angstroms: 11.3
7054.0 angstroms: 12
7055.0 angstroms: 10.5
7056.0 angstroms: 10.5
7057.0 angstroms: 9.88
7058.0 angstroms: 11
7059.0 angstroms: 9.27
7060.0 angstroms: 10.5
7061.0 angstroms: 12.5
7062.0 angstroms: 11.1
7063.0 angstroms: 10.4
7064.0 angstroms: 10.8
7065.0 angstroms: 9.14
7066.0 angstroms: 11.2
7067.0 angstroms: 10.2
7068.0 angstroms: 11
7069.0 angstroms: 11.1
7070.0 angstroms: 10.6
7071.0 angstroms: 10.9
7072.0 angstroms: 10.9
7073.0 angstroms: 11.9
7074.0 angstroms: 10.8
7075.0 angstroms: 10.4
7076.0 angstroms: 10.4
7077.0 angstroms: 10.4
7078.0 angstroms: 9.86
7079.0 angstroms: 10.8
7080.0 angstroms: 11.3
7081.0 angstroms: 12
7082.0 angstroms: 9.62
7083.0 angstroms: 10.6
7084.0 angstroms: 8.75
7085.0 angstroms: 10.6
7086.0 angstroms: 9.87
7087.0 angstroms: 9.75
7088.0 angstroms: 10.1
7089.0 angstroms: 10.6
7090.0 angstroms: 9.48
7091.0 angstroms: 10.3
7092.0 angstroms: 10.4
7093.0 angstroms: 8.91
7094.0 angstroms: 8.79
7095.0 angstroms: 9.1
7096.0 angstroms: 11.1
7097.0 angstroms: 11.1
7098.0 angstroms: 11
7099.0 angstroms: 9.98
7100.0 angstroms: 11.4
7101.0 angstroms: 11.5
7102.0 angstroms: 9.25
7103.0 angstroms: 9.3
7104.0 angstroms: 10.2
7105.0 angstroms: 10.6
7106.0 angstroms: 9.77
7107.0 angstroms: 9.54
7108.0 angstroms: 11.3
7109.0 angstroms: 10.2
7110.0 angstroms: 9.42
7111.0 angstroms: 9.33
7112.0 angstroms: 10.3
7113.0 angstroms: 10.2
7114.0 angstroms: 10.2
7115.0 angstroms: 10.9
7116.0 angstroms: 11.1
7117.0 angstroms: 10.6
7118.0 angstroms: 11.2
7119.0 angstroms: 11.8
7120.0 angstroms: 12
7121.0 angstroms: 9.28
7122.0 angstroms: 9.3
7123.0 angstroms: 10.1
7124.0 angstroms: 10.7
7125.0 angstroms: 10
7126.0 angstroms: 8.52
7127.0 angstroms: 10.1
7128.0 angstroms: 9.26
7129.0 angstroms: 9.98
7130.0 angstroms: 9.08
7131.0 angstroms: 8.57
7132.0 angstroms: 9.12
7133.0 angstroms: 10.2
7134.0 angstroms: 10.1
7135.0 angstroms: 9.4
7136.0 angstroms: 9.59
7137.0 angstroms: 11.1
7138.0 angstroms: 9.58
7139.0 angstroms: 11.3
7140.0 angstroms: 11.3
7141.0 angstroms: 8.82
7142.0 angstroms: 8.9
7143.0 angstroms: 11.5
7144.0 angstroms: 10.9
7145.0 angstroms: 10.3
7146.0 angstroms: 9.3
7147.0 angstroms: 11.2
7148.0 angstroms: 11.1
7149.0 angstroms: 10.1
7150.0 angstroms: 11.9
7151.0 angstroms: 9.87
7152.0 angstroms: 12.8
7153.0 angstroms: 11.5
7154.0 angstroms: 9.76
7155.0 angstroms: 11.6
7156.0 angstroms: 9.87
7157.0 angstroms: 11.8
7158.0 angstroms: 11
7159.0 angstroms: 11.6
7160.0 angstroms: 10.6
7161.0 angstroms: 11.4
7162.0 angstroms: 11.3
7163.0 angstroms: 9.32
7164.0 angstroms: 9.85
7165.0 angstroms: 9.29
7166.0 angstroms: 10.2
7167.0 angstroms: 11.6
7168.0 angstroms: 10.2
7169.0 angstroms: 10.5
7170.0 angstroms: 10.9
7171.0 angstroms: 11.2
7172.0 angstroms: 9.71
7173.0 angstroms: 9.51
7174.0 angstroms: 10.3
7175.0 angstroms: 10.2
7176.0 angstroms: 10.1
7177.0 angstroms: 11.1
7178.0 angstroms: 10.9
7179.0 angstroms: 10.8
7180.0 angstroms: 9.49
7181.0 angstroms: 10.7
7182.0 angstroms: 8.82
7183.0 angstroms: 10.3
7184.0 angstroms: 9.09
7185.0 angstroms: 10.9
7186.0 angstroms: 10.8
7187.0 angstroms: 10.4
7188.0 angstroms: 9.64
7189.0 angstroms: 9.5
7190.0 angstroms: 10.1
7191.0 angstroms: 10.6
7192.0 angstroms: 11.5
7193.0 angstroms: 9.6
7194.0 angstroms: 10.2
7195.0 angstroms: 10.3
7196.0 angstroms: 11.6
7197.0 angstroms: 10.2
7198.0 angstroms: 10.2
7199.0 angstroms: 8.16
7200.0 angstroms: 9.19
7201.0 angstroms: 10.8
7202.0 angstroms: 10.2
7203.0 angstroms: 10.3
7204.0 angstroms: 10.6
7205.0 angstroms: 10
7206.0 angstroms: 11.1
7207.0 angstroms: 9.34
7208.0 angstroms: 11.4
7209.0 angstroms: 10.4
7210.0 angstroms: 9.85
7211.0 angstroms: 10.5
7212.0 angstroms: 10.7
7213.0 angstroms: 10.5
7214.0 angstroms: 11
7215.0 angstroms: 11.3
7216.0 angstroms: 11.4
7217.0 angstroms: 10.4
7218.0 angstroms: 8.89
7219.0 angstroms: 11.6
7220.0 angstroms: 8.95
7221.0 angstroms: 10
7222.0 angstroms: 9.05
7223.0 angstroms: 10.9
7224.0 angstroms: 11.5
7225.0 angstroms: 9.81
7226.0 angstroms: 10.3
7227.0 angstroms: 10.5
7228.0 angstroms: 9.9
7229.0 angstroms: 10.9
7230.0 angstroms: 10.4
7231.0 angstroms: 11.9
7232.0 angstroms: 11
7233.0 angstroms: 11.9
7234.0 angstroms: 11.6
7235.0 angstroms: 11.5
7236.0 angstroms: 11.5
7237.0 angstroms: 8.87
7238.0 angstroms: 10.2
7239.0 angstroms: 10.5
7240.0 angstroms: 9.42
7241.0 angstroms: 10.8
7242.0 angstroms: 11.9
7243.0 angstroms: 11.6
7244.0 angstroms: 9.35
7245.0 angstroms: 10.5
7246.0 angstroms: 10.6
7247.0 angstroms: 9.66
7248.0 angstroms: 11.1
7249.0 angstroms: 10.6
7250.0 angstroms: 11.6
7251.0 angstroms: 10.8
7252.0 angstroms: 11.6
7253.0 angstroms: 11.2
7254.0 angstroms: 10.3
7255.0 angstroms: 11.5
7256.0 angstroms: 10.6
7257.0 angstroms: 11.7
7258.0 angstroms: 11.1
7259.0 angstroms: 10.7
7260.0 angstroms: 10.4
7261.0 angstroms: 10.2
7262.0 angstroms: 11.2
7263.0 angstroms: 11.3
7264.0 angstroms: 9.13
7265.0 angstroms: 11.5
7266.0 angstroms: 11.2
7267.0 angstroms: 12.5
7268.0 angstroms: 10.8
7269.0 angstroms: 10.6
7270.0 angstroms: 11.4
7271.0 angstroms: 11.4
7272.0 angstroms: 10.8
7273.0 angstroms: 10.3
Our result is 3.7 angstroms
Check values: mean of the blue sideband 11.1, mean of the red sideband 10.7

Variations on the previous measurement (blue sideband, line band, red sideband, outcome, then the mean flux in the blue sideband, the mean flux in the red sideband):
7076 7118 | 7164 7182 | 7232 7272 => 0.4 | 10.2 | 10.9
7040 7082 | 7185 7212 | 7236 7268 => 1.5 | 11.1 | 10.8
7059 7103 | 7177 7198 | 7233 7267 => 0.8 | 10.4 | 10.8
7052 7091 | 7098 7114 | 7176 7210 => 0.5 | 10.6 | 10.2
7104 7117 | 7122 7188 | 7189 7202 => -0.7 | 10.3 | 10.2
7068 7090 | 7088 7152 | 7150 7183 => 2.1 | 10.5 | 10.6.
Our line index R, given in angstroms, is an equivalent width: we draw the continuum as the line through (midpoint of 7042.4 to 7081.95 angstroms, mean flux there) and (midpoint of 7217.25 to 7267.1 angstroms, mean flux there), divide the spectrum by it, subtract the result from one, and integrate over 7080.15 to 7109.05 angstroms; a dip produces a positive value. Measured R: 2.0 angstroms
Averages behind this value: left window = 11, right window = 10.7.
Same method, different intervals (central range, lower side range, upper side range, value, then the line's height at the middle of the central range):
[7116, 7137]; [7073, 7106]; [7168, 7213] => 0.56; 10.3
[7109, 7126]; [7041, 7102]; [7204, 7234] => 0.56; 10.7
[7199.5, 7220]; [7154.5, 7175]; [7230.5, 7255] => 0.57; 10.7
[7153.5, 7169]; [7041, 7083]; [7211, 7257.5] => 0.30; 10.8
